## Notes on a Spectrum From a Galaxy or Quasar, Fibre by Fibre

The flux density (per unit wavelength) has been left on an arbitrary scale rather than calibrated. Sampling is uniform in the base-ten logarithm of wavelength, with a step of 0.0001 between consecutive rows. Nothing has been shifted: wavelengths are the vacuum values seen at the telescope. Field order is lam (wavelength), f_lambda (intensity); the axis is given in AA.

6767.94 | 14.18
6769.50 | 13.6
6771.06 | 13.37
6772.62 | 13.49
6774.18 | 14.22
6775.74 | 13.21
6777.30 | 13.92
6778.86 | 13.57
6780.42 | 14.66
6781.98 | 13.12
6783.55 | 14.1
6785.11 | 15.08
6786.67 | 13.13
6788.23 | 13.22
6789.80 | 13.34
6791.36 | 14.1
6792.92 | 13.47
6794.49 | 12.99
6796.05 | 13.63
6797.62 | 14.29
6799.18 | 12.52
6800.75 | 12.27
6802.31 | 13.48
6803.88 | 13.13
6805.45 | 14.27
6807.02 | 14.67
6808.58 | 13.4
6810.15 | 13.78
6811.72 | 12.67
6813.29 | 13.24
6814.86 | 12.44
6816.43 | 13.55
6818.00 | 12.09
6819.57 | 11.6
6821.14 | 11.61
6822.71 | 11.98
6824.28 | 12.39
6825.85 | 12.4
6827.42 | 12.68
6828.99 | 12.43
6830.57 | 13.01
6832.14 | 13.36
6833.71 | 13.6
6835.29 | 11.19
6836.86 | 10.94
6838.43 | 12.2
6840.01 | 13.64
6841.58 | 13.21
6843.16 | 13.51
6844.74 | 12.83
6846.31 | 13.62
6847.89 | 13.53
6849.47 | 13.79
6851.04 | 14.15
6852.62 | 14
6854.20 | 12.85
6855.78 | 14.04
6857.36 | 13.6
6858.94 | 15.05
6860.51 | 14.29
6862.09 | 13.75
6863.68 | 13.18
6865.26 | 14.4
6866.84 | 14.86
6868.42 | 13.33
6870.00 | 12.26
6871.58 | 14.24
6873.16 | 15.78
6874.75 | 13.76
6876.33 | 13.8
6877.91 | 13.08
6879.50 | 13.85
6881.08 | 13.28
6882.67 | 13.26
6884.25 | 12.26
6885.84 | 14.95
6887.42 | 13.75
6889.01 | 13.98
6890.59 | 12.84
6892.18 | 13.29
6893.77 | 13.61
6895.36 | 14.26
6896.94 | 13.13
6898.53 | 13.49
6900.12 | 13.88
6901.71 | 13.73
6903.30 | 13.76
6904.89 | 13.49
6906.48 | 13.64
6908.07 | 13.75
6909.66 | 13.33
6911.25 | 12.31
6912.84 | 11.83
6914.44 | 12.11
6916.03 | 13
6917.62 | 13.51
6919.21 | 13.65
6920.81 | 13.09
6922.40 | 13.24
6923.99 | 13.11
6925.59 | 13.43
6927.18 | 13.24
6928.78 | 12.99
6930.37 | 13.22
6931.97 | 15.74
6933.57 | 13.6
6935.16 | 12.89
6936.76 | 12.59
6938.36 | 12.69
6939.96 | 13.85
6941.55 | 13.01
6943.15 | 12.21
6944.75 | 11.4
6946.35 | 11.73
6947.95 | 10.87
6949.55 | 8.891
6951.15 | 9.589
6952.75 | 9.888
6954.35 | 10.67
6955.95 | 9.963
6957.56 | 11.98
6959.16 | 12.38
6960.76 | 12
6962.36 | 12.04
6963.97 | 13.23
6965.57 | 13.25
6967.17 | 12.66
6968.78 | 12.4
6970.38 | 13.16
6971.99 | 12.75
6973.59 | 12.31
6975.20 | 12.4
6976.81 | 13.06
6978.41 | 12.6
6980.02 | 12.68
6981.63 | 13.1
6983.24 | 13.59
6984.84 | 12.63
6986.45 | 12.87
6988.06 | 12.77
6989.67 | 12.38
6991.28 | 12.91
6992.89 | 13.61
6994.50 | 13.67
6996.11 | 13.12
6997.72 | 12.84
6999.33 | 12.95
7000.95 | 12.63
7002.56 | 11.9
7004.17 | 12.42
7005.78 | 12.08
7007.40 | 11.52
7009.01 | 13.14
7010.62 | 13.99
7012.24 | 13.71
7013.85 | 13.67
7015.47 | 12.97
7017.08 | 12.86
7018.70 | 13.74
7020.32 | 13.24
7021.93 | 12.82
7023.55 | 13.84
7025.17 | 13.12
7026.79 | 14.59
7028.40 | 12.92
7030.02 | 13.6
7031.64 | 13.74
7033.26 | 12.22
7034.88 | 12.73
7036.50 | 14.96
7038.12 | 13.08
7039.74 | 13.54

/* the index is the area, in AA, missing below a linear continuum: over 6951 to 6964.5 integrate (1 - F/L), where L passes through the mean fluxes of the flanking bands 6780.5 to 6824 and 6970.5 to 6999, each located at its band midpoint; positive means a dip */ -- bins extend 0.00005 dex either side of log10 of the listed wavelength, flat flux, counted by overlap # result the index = 1.67 AA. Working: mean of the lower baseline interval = 13.2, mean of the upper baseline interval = 12.9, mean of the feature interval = 11.3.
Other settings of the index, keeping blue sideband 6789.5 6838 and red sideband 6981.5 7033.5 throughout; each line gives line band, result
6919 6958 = 2.2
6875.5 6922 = -1.4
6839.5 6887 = -2.9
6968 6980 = 0.3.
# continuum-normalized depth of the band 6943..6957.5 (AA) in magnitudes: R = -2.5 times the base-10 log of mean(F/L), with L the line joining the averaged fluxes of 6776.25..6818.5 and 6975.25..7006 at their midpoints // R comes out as 0.22 mag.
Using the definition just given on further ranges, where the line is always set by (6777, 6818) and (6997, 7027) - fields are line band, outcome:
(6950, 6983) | 0.09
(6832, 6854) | 0.02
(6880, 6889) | -0.02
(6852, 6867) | -0.05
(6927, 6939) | -0.01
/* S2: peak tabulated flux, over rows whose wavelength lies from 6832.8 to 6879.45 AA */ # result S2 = 15.78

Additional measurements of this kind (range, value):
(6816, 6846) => 13.64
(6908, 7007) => 15.74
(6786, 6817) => 14.67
